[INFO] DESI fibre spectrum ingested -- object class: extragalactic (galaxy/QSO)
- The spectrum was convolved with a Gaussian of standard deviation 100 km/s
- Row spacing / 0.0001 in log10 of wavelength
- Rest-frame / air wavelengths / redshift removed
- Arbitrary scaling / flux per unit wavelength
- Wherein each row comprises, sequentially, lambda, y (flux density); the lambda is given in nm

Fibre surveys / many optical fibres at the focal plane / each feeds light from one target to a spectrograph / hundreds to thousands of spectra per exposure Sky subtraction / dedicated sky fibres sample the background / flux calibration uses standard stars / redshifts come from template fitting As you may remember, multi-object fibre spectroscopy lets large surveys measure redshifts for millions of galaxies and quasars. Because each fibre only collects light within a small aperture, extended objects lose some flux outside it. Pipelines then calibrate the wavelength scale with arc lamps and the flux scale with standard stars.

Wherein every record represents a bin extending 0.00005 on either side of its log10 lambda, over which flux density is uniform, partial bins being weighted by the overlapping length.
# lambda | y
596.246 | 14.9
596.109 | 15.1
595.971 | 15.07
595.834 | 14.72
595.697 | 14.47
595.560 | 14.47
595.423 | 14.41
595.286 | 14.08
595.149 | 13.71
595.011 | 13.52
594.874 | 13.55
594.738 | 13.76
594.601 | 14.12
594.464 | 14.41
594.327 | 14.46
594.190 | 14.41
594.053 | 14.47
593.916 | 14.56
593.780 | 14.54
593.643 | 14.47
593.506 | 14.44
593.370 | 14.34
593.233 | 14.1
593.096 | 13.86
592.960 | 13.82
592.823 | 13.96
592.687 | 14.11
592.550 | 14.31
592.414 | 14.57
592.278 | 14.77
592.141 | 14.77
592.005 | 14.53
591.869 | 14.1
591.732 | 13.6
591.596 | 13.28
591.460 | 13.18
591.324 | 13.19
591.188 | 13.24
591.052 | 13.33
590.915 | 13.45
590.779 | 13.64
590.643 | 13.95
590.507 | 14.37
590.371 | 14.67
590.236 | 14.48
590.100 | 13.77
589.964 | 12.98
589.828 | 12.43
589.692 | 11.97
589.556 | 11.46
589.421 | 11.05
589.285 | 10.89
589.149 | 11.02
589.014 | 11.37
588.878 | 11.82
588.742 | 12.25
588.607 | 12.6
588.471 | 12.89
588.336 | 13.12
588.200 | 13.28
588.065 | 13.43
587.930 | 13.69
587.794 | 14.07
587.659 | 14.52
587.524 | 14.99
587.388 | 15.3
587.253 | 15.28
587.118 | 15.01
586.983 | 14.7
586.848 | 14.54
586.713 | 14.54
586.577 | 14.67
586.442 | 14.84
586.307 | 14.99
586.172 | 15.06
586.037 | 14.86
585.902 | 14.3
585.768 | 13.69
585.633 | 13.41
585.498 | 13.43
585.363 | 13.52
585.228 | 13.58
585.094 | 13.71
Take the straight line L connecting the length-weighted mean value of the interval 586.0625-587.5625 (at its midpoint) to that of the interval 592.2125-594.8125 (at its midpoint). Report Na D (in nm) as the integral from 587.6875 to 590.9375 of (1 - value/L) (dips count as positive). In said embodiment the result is 0.40 nm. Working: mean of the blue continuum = 14.9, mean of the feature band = 12.9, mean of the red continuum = 14.3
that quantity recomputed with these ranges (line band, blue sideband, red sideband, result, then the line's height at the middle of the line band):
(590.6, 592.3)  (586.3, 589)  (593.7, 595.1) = 0.04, 14.1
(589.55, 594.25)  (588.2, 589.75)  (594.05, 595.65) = -0.32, 13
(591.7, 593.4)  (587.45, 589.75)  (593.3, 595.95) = -0.07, 13.7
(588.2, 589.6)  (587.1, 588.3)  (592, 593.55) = 0.23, 14.3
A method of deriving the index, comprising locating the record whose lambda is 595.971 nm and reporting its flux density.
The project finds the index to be 15.07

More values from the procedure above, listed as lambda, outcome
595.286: 14.08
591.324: 13.19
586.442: 14.84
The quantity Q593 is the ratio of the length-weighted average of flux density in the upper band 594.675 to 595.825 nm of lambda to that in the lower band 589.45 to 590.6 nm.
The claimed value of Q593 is 1.06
